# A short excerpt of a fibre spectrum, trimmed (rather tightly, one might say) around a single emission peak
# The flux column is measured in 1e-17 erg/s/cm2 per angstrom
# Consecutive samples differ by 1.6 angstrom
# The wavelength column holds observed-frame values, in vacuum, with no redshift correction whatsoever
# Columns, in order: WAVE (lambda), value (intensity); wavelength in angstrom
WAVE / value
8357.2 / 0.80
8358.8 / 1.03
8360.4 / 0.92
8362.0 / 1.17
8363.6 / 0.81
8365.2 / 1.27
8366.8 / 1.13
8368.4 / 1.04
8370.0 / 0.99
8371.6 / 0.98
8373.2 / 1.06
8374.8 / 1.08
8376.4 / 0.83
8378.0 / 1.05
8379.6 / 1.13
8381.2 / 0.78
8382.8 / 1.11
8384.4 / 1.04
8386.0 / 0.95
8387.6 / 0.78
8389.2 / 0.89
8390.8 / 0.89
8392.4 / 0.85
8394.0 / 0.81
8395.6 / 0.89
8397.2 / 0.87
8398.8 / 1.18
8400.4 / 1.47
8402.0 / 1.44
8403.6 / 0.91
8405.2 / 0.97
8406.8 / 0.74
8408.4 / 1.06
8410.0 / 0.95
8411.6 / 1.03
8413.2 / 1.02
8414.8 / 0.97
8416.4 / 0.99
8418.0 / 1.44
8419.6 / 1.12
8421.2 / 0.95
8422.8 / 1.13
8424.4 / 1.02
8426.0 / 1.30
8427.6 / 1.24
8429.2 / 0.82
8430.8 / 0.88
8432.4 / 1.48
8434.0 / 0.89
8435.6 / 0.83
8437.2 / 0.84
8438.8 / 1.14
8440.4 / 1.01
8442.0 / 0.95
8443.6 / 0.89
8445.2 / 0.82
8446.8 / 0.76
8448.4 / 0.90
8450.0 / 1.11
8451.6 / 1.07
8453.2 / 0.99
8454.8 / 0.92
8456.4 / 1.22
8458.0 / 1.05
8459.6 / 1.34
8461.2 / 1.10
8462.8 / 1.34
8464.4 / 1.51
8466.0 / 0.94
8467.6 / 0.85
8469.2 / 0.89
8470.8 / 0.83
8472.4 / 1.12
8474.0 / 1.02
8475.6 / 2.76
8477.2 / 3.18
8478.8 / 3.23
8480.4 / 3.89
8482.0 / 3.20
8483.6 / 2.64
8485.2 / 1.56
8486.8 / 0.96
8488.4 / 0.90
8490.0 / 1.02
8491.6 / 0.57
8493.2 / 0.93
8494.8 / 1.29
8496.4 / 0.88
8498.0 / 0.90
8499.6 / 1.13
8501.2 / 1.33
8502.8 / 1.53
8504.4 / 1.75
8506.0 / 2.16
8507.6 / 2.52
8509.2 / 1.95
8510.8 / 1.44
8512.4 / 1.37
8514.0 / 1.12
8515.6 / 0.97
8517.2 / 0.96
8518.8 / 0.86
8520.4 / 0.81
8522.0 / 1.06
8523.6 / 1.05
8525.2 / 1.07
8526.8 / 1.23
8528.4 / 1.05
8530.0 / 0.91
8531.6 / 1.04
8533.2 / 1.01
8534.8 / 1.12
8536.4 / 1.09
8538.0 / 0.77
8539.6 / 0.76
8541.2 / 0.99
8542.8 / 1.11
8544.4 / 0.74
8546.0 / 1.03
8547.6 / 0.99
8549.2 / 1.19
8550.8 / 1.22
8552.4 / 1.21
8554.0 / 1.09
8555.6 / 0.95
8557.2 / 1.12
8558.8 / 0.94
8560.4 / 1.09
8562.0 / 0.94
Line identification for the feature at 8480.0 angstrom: Halpha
